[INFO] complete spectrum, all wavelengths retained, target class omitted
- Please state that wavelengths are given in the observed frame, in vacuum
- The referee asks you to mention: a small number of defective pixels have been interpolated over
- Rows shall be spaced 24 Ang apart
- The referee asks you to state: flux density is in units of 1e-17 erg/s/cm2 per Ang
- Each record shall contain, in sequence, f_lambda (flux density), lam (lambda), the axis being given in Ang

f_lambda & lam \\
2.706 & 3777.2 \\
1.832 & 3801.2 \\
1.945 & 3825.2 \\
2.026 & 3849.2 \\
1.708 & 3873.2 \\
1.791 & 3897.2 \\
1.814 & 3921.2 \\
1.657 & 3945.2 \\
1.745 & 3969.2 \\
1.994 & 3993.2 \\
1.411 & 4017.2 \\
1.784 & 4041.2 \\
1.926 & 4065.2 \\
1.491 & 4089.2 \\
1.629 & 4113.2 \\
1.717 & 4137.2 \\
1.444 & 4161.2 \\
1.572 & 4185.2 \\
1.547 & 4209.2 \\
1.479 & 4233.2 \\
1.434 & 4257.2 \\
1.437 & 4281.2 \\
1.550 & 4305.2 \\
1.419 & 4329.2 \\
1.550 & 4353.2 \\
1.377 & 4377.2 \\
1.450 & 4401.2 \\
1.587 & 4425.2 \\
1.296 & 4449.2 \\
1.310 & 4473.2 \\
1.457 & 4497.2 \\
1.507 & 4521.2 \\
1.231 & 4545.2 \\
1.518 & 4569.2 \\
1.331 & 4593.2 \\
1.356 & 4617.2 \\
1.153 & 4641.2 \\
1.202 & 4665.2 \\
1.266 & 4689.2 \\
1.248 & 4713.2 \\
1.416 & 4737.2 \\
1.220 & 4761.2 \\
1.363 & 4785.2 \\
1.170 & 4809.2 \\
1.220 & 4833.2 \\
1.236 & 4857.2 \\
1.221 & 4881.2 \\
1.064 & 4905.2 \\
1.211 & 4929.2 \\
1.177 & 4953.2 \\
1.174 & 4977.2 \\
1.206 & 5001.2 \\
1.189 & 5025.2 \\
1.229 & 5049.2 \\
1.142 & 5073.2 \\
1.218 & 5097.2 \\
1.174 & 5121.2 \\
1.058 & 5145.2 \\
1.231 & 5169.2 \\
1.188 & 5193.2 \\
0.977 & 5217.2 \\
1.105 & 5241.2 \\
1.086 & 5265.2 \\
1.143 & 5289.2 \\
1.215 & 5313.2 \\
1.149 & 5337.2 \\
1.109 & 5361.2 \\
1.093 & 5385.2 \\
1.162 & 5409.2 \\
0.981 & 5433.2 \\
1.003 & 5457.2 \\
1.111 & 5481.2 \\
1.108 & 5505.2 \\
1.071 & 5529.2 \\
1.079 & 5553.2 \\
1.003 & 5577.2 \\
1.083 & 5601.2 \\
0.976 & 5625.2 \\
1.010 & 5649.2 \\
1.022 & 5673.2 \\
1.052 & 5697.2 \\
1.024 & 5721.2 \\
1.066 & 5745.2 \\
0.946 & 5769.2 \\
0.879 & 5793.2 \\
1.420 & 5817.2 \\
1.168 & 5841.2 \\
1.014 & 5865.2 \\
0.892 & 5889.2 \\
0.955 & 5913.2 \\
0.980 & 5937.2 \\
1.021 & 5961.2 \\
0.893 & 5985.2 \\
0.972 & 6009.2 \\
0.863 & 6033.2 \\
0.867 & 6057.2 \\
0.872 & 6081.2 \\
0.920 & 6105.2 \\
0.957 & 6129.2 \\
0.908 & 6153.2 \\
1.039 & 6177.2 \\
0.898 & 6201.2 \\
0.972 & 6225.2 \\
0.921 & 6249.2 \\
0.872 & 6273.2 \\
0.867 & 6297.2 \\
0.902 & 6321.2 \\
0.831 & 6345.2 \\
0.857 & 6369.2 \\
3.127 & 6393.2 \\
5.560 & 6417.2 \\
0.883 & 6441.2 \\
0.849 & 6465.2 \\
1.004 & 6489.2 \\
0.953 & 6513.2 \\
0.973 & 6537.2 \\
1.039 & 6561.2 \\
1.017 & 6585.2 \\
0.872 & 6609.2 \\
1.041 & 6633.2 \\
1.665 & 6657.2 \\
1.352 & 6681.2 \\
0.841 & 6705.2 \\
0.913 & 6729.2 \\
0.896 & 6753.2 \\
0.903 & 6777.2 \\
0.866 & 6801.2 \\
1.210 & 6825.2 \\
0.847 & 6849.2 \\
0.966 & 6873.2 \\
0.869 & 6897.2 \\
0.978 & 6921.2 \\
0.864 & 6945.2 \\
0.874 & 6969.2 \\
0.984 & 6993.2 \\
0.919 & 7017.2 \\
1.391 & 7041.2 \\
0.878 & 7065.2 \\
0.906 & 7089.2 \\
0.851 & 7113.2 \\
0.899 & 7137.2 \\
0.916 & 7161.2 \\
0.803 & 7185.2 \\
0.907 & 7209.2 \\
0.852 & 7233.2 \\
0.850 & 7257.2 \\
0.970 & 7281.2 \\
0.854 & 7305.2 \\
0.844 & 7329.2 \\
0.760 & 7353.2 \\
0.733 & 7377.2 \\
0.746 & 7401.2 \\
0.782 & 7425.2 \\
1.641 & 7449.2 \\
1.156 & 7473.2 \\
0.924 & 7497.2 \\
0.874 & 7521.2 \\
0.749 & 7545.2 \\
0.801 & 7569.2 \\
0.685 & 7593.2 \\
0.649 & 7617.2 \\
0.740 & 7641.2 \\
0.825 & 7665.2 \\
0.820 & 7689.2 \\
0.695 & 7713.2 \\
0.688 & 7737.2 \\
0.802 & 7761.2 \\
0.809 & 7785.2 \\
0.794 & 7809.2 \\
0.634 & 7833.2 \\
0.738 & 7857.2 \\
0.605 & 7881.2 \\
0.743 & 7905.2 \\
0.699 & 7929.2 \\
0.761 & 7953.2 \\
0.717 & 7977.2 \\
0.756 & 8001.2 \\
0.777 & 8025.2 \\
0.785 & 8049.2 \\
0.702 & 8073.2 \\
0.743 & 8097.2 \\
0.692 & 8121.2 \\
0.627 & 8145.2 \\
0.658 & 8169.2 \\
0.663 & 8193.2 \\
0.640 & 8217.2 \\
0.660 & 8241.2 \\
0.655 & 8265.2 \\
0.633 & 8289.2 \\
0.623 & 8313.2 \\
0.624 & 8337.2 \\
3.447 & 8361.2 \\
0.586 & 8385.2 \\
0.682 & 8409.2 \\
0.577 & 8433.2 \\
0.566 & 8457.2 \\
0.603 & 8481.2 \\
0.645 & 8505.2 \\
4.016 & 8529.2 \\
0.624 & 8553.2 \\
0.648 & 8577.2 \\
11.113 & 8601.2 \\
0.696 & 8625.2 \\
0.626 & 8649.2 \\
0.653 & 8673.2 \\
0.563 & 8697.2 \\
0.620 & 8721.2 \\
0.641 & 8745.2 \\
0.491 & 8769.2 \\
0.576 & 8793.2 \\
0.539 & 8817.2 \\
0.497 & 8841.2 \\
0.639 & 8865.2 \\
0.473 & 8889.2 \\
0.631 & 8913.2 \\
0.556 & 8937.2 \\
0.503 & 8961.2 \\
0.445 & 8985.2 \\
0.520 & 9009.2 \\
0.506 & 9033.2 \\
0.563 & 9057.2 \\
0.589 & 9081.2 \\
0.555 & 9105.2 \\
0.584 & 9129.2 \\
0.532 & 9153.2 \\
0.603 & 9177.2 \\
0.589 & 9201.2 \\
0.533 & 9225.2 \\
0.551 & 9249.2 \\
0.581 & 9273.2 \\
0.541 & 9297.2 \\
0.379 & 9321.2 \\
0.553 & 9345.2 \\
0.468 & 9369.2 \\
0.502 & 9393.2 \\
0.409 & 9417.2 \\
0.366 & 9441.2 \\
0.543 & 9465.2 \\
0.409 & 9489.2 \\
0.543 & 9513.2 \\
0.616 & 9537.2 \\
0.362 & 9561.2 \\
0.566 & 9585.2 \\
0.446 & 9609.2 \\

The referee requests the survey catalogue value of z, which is 0.72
